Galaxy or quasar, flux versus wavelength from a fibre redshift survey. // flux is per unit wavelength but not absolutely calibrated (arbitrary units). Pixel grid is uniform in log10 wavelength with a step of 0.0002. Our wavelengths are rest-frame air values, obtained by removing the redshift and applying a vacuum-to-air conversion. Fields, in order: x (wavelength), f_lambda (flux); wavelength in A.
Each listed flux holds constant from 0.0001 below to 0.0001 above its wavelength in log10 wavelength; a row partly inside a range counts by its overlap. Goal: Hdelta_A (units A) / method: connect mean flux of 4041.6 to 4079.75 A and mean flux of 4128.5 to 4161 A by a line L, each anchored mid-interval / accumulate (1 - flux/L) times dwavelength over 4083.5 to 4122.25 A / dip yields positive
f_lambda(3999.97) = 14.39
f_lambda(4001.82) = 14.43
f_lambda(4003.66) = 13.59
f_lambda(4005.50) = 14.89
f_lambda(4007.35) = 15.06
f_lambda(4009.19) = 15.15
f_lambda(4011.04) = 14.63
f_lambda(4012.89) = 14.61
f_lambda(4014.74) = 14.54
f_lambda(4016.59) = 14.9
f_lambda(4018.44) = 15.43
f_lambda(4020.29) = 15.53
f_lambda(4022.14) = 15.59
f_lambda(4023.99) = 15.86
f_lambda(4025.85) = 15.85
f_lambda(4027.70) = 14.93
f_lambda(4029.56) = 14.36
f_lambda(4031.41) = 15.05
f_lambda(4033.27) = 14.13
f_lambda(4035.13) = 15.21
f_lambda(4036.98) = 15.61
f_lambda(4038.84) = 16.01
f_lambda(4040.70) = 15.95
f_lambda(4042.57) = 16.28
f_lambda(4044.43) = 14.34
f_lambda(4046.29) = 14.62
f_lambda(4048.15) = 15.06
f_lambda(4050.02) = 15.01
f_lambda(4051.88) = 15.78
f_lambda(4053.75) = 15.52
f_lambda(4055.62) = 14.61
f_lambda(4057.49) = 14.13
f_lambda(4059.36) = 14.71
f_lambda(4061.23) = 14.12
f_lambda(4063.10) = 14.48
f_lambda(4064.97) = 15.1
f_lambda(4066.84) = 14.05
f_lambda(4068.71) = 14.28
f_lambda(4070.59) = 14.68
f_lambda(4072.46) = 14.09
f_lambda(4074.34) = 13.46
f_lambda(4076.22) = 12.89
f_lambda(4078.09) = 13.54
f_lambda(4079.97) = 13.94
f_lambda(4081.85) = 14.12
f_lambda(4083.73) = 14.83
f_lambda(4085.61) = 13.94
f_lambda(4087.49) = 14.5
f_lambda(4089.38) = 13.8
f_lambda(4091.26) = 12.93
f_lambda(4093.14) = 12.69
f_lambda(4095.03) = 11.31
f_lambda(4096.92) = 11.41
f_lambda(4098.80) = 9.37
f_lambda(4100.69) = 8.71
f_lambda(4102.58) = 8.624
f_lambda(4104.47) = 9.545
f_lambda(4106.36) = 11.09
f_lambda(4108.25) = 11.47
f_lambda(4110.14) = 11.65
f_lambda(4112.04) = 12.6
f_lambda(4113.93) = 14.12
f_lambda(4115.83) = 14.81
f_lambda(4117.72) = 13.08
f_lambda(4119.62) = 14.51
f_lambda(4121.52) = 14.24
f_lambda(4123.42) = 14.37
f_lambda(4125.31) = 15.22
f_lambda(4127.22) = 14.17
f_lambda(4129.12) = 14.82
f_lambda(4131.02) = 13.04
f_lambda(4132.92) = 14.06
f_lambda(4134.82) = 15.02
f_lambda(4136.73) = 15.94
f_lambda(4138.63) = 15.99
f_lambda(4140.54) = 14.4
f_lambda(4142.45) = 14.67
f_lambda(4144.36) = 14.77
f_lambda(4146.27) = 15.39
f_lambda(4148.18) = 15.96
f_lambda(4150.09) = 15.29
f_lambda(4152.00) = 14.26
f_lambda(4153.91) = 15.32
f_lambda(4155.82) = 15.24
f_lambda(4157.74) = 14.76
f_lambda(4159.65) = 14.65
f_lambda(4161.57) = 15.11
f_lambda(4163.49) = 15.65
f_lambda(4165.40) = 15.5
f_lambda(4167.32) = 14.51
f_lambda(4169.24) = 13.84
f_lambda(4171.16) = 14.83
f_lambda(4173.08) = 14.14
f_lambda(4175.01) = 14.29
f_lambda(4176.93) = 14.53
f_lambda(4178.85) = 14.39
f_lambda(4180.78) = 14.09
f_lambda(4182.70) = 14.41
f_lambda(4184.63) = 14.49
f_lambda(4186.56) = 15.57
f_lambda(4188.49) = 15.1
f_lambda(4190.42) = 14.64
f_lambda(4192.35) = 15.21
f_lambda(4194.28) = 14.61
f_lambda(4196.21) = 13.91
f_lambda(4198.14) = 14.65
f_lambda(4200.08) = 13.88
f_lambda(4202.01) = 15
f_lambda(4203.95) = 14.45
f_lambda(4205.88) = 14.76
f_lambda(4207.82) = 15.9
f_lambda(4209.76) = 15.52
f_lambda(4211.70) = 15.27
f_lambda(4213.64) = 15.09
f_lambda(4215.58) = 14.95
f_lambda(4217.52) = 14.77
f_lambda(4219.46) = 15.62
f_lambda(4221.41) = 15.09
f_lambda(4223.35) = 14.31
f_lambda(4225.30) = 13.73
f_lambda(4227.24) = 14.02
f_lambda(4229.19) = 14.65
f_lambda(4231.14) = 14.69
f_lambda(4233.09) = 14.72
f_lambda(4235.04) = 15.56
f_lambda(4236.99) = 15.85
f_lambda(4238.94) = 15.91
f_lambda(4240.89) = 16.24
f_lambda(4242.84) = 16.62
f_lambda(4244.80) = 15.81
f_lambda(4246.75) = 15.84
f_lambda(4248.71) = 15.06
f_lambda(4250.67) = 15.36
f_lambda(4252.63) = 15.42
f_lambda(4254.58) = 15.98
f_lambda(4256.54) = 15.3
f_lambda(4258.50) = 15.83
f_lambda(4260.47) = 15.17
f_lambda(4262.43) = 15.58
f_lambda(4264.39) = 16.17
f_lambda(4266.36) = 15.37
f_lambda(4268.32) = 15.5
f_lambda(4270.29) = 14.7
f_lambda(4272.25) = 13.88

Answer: 6.4 A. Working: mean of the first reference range 14.5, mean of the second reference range 14.9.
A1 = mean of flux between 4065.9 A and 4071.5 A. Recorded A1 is 14.3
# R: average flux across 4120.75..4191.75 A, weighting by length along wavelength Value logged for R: 14.8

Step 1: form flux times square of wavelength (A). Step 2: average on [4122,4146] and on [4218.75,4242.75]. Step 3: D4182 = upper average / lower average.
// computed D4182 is 1.07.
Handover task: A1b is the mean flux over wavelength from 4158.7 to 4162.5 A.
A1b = 14.9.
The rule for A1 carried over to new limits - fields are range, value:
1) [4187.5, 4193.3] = 15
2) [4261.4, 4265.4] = 15.9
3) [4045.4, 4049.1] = 14.8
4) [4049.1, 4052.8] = 15.4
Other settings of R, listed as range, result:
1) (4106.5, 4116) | 12.6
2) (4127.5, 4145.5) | 14.7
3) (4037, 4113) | 13.5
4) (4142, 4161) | 15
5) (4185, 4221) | 14.9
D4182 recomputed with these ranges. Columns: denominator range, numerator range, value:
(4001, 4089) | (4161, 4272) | 1.11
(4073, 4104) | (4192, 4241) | 1.27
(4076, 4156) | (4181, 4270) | 1.18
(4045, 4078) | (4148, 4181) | 1.07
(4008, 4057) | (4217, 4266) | 1.12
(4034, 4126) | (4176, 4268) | 1.18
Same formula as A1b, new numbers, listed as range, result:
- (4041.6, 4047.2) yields 15.1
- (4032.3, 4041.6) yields 15.4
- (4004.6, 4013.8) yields 14.9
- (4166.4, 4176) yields 14.3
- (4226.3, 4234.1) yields 14.5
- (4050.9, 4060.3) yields 14.9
